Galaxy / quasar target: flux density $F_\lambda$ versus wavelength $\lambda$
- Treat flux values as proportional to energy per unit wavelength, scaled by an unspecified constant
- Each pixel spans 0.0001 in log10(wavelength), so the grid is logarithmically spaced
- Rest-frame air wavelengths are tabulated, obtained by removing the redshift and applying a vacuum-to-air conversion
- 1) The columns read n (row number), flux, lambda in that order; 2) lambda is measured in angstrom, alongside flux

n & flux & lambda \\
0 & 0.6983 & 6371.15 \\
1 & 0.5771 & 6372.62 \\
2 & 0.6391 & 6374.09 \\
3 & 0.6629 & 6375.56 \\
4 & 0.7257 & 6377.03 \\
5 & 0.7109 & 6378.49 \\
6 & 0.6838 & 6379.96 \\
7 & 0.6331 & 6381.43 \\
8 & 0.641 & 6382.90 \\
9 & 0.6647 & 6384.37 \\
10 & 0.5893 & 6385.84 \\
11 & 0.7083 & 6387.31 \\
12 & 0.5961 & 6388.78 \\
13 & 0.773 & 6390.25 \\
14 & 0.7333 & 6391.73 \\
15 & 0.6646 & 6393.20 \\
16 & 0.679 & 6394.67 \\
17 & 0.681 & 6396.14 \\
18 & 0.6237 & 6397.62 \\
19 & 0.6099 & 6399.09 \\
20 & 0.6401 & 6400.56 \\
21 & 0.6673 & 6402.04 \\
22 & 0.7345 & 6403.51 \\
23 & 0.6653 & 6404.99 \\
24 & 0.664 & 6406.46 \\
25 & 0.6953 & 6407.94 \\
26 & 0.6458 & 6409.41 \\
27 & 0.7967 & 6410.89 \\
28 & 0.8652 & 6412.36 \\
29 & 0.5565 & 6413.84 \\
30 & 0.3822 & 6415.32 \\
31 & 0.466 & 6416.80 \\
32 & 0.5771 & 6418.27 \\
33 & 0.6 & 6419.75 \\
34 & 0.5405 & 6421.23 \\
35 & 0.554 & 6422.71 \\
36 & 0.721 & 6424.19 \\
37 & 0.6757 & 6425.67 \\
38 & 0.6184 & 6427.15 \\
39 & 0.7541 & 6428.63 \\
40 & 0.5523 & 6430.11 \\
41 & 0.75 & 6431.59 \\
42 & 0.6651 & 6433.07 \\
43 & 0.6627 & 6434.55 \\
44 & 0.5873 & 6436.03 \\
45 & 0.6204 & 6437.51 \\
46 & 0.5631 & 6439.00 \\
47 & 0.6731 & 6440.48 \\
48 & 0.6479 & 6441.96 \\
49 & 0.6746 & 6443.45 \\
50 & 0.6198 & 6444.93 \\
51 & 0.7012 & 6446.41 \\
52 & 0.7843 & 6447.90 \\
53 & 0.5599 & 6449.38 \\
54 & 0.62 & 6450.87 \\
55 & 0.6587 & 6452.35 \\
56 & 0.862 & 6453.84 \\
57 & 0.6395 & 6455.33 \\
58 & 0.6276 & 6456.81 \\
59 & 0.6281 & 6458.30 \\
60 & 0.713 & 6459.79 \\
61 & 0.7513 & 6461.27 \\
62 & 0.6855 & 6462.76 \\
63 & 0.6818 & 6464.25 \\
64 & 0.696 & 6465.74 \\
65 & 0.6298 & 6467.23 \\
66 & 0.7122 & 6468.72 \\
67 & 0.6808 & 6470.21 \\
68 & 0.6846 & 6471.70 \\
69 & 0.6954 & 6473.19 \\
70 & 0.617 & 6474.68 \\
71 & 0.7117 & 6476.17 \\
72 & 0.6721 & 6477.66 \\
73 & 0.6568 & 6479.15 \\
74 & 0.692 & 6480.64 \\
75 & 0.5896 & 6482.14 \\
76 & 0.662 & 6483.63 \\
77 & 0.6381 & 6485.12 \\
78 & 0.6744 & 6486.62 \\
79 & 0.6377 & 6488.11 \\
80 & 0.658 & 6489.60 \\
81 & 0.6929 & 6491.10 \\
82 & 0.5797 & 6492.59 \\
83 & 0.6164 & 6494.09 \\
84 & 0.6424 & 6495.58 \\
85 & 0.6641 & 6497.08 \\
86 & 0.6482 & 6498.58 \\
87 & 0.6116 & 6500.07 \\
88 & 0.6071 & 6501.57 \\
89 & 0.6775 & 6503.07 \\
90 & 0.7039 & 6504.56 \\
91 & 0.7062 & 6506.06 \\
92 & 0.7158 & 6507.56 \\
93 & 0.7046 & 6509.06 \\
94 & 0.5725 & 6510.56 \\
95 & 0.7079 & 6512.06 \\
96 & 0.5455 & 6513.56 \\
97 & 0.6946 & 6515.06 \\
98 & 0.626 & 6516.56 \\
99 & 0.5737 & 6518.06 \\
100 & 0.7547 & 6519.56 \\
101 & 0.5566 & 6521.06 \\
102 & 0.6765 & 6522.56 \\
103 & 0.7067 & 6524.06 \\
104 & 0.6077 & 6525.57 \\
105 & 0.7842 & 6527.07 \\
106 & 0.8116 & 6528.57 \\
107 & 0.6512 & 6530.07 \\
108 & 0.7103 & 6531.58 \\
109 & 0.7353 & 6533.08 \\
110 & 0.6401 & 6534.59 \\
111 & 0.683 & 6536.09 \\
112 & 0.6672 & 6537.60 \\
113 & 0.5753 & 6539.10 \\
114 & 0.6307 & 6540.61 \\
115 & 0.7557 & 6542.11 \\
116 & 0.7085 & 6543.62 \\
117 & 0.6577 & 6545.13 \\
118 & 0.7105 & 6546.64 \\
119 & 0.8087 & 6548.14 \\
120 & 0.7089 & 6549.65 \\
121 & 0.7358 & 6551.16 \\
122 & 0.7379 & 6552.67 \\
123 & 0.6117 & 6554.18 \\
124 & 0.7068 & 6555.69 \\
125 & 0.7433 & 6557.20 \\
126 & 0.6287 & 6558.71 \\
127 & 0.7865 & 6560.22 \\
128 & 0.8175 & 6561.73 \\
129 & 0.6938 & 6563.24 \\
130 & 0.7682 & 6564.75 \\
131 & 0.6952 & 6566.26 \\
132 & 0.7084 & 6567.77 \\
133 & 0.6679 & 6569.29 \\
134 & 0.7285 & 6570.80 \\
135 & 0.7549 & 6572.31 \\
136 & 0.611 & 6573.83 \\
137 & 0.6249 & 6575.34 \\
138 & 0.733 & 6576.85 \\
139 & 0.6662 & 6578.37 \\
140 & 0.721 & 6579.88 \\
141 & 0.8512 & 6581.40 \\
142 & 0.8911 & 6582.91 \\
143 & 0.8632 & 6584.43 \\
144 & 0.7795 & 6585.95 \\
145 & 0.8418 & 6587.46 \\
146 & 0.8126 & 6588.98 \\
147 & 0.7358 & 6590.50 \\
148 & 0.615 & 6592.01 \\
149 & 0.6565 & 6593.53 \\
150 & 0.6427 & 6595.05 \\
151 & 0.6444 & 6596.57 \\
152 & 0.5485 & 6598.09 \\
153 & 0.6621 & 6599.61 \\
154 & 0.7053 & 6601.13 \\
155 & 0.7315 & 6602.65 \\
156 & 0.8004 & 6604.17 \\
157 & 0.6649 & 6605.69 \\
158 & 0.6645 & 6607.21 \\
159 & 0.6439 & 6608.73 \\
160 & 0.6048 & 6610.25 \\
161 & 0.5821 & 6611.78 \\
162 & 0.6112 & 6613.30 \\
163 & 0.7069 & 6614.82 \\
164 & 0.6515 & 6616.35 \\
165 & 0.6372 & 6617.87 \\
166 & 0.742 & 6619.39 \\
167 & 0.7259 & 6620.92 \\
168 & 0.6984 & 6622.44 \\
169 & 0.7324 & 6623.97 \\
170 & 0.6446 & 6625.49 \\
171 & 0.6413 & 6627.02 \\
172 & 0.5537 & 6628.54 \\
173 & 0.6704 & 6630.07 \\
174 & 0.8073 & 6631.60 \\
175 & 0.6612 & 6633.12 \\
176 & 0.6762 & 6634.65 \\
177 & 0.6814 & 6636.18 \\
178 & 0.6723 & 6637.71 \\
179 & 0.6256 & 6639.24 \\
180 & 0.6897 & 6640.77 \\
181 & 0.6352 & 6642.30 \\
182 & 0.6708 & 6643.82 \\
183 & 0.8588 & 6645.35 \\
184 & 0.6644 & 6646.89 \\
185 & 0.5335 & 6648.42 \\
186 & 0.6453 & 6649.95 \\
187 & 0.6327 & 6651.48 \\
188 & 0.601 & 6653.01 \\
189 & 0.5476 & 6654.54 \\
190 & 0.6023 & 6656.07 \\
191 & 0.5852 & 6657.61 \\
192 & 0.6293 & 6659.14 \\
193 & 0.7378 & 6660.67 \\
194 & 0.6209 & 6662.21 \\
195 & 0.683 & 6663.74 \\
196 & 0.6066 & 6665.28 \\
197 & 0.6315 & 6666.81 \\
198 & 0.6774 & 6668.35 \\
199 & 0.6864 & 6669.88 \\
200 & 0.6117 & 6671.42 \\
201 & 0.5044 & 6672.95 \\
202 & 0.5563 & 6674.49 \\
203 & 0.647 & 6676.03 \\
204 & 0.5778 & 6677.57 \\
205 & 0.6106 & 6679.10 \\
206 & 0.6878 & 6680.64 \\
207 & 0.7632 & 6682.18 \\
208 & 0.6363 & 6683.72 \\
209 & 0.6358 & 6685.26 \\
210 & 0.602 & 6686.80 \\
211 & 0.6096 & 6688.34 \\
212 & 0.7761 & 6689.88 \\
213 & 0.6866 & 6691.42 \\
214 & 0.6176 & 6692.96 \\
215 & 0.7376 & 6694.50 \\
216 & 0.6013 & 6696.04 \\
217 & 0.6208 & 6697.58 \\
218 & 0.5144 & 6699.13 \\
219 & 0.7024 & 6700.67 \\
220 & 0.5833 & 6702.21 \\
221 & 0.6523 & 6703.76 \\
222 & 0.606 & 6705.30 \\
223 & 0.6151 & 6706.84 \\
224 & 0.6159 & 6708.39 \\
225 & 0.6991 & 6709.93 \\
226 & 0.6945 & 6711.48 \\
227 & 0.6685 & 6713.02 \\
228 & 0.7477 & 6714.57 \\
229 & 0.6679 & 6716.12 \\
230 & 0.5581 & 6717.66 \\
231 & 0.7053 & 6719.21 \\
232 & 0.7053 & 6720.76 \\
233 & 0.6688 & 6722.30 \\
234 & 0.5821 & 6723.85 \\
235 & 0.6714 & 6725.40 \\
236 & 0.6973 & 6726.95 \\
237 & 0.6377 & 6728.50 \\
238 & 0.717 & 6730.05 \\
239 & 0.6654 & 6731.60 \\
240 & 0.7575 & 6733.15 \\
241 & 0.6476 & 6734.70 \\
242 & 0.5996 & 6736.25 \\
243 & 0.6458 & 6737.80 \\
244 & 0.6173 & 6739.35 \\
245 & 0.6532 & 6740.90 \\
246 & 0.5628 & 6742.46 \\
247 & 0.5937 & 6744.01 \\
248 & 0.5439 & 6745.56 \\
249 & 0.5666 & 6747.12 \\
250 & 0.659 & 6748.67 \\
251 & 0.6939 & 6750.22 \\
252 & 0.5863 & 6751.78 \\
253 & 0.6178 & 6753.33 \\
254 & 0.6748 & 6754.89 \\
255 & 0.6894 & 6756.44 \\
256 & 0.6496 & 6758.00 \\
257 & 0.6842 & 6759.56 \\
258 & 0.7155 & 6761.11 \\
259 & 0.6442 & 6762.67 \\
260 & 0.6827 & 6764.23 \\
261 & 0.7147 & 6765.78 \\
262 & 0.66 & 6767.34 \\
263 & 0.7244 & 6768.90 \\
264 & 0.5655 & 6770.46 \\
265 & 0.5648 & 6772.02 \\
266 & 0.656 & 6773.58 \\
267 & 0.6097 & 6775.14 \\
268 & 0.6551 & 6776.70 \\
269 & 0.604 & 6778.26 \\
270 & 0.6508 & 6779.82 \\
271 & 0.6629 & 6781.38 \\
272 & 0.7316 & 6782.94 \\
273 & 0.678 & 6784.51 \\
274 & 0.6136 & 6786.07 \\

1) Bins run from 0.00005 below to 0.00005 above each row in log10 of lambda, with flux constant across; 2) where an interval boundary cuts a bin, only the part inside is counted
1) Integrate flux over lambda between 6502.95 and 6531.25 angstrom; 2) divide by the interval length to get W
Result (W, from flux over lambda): 0.673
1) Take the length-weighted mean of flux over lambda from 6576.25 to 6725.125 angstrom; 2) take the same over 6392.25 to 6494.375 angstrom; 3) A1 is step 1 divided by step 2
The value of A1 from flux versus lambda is 1.02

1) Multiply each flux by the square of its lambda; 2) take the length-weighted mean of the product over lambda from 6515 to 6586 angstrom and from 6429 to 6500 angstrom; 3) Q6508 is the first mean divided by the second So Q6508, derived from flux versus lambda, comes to 1.10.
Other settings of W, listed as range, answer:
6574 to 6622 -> 0.701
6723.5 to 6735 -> 0.676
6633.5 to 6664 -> 0.649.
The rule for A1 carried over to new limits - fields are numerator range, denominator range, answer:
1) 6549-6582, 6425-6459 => 1.08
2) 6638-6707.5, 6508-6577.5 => 0.93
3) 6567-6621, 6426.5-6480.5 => 1.05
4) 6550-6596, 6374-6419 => 1.11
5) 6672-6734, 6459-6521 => 0.98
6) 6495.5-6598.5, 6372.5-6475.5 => 1.06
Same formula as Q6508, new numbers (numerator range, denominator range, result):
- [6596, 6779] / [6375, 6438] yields 1.09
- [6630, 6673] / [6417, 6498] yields 1.05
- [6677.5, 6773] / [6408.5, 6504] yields 1.08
